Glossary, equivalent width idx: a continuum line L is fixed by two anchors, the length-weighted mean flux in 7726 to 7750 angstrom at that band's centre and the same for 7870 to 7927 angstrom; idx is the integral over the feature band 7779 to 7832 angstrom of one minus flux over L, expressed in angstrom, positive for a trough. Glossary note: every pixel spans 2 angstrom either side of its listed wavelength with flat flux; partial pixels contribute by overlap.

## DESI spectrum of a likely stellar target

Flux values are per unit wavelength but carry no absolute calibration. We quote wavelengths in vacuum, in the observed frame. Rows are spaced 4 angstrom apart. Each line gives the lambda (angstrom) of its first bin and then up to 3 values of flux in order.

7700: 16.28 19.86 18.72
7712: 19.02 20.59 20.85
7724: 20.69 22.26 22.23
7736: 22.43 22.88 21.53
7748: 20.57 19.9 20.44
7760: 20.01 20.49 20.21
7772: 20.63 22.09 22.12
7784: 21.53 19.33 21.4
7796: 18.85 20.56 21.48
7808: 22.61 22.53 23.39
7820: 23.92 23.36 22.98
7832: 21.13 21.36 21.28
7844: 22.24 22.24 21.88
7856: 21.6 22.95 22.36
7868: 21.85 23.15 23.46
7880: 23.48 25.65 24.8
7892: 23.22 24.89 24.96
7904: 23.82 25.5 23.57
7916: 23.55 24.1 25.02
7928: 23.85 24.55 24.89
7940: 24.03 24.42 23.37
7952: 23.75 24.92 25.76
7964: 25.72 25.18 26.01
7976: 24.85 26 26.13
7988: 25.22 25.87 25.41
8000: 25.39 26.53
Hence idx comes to 2.6 angstrom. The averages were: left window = 22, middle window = 21.8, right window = 24.2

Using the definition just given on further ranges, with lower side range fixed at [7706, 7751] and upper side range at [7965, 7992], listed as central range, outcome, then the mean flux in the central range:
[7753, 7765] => 0.7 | 20.3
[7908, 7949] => 0.8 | 24.2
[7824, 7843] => 0.9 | 21.9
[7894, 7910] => -0.4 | 24.8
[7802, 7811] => 0.1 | 22.1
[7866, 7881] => 0.5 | 23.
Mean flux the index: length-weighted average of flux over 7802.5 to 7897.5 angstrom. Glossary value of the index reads 22.8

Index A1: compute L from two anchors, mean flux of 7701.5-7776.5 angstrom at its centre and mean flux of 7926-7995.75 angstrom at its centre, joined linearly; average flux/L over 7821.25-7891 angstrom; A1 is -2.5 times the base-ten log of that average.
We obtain 0.01 mag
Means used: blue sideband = 20.8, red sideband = 25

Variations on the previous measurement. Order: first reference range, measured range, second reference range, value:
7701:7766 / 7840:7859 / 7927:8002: 0.044 mag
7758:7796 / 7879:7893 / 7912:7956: -0.059 mag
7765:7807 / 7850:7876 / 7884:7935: 0.032 mag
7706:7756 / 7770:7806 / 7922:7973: 0.053 mag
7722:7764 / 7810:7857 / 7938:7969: 0.017 mag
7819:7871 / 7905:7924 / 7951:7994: -0.012 mag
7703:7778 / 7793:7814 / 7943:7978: 0.039 mag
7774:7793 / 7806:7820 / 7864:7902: -0.045 mag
